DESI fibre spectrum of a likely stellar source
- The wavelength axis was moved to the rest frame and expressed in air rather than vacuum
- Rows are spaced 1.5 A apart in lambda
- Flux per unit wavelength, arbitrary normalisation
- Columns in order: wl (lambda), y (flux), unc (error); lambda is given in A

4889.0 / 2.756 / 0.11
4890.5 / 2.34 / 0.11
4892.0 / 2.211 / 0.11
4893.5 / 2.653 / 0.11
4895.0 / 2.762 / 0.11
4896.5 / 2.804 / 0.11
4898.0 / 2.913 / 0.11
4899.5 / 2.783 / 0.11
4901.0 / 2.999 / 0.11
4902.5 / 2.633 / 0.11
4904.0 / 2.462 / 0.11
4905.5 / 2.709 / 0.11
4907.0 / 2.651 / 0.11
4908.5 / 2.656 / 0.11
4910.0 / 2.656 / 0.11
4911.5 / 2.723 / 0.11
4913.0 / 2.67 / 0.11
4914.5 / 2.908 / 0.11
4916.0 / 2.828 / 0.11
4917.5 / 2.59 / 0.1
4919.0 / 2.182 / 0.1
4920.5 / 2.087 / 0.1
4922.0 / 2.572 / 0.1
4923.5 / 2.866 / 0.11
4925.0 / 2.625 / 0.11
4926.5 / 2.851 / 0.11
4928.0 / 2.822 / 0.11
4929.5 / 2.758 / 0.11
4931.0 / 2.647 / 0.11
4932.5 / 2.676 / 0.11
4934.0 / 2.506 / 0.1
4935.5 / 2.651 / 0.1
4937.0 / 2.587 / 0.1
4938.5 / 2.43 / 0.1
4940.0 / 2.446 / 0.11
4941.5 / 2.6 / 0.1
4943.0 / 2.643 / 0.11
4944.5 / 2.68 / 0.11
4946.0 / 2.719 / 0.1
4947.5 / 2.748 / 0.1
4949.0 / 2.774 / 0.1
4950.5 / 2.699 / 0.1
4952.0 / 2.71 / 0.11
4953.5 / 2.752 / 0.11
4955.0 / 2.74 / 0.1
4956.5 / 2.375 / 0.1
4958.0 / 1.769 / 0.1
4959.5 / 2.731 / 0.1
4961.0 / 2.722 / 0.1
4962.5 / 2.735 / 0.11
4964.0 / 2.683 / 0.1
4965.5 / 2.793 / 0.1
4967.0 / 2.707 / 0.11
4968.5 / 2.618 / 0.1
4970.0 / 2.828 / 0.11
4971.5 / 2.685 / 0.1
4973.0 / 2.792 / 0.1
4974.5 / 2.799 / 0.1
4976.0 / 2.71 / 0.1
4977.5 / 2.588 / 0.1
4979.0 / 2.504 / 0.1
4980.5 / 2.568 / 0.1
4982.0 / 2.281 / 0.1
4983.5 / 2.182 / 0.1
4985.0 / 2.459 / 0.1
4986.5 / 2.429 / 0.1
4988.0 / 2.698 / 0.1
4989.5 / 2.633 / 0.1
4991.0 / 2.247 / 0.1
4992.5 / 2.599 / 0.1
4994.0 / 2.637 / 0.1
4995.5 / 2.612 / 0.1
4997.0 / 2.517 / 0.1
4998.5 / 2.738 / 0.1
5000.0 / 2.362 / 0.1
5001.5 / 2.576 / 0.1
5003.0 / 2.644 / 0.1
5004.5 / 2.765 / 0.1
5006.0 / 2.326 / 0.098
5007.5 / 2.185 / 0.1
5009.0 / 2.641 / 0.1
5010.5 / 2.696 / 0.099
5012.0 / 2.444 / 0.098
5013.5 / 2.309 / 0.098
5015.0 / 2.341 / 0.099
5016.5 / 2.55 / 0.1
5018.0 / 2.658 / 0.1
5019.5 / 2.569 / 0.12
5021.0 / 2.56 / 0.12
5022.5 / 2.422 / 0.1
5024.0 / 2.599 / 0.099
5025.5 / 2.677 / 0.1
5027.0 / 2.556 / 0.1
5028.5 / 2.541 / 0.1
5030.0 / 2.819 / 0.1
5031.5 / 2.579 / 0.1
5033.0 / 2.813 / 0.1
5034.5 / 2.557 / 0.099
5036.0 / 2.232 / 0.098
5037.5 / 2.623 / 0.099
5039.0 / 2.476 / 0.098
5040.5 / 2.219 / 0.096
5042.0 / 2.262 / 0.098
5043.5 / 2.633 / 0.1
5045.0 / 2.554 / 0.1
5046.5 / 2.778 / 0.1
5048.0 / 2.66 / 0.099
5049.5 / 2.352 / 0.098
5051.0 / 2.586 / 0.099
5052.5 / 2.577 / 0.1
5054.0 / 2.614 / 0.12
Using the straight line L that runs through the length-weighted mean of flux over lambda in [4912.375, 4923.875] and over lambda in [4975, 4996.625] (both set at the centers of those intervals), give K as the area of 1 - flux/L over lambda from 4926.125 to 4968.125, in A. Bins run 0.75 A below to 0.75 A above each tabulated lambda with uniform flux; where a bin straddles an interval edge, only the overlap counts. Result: -1.5 A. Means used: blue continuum 2.58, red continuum 2.51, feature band 2.64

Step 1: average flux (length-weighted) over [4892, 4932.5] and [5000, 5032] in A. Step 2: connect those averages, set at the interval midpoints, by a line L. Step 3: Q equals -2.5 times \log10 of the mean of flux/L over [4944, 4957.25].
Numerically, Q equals -0.03 mag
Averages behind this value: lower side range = 2.68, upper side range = 2.54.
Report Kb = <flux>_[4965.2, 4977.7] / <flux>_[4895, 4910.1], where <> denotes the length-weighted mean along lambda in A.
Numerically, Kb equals 1.00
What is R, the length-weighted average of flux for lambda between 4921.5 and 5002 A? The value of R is 2.61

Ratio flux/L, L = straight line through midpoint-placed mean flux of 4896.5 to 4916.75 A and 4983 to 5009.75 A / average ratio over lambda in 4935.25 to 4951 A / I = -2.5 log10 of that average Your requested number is 0.01 mag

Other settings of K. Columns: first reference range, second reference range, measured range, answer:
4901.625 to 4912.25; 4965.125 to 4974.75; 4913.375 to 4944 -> 0.7 A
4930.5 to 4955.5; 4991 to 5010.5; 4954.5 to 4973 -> -0.1 A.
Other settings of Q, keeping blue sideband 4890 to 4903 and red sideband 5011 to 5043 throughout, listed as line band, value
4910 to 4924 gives 0.02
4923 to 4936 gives -0.03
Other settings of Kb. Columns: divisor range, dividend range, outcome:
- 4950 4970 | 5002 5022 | 0.96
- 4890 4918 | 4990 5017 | 0.94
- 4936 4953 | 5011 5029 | 0.95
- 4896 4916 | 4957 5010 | 0.94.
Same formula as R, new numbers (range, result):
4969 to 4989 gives 2.58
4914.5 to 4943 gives 2.61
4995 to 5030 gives 2.54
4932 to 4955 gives 2.64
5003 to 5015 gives 2.48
